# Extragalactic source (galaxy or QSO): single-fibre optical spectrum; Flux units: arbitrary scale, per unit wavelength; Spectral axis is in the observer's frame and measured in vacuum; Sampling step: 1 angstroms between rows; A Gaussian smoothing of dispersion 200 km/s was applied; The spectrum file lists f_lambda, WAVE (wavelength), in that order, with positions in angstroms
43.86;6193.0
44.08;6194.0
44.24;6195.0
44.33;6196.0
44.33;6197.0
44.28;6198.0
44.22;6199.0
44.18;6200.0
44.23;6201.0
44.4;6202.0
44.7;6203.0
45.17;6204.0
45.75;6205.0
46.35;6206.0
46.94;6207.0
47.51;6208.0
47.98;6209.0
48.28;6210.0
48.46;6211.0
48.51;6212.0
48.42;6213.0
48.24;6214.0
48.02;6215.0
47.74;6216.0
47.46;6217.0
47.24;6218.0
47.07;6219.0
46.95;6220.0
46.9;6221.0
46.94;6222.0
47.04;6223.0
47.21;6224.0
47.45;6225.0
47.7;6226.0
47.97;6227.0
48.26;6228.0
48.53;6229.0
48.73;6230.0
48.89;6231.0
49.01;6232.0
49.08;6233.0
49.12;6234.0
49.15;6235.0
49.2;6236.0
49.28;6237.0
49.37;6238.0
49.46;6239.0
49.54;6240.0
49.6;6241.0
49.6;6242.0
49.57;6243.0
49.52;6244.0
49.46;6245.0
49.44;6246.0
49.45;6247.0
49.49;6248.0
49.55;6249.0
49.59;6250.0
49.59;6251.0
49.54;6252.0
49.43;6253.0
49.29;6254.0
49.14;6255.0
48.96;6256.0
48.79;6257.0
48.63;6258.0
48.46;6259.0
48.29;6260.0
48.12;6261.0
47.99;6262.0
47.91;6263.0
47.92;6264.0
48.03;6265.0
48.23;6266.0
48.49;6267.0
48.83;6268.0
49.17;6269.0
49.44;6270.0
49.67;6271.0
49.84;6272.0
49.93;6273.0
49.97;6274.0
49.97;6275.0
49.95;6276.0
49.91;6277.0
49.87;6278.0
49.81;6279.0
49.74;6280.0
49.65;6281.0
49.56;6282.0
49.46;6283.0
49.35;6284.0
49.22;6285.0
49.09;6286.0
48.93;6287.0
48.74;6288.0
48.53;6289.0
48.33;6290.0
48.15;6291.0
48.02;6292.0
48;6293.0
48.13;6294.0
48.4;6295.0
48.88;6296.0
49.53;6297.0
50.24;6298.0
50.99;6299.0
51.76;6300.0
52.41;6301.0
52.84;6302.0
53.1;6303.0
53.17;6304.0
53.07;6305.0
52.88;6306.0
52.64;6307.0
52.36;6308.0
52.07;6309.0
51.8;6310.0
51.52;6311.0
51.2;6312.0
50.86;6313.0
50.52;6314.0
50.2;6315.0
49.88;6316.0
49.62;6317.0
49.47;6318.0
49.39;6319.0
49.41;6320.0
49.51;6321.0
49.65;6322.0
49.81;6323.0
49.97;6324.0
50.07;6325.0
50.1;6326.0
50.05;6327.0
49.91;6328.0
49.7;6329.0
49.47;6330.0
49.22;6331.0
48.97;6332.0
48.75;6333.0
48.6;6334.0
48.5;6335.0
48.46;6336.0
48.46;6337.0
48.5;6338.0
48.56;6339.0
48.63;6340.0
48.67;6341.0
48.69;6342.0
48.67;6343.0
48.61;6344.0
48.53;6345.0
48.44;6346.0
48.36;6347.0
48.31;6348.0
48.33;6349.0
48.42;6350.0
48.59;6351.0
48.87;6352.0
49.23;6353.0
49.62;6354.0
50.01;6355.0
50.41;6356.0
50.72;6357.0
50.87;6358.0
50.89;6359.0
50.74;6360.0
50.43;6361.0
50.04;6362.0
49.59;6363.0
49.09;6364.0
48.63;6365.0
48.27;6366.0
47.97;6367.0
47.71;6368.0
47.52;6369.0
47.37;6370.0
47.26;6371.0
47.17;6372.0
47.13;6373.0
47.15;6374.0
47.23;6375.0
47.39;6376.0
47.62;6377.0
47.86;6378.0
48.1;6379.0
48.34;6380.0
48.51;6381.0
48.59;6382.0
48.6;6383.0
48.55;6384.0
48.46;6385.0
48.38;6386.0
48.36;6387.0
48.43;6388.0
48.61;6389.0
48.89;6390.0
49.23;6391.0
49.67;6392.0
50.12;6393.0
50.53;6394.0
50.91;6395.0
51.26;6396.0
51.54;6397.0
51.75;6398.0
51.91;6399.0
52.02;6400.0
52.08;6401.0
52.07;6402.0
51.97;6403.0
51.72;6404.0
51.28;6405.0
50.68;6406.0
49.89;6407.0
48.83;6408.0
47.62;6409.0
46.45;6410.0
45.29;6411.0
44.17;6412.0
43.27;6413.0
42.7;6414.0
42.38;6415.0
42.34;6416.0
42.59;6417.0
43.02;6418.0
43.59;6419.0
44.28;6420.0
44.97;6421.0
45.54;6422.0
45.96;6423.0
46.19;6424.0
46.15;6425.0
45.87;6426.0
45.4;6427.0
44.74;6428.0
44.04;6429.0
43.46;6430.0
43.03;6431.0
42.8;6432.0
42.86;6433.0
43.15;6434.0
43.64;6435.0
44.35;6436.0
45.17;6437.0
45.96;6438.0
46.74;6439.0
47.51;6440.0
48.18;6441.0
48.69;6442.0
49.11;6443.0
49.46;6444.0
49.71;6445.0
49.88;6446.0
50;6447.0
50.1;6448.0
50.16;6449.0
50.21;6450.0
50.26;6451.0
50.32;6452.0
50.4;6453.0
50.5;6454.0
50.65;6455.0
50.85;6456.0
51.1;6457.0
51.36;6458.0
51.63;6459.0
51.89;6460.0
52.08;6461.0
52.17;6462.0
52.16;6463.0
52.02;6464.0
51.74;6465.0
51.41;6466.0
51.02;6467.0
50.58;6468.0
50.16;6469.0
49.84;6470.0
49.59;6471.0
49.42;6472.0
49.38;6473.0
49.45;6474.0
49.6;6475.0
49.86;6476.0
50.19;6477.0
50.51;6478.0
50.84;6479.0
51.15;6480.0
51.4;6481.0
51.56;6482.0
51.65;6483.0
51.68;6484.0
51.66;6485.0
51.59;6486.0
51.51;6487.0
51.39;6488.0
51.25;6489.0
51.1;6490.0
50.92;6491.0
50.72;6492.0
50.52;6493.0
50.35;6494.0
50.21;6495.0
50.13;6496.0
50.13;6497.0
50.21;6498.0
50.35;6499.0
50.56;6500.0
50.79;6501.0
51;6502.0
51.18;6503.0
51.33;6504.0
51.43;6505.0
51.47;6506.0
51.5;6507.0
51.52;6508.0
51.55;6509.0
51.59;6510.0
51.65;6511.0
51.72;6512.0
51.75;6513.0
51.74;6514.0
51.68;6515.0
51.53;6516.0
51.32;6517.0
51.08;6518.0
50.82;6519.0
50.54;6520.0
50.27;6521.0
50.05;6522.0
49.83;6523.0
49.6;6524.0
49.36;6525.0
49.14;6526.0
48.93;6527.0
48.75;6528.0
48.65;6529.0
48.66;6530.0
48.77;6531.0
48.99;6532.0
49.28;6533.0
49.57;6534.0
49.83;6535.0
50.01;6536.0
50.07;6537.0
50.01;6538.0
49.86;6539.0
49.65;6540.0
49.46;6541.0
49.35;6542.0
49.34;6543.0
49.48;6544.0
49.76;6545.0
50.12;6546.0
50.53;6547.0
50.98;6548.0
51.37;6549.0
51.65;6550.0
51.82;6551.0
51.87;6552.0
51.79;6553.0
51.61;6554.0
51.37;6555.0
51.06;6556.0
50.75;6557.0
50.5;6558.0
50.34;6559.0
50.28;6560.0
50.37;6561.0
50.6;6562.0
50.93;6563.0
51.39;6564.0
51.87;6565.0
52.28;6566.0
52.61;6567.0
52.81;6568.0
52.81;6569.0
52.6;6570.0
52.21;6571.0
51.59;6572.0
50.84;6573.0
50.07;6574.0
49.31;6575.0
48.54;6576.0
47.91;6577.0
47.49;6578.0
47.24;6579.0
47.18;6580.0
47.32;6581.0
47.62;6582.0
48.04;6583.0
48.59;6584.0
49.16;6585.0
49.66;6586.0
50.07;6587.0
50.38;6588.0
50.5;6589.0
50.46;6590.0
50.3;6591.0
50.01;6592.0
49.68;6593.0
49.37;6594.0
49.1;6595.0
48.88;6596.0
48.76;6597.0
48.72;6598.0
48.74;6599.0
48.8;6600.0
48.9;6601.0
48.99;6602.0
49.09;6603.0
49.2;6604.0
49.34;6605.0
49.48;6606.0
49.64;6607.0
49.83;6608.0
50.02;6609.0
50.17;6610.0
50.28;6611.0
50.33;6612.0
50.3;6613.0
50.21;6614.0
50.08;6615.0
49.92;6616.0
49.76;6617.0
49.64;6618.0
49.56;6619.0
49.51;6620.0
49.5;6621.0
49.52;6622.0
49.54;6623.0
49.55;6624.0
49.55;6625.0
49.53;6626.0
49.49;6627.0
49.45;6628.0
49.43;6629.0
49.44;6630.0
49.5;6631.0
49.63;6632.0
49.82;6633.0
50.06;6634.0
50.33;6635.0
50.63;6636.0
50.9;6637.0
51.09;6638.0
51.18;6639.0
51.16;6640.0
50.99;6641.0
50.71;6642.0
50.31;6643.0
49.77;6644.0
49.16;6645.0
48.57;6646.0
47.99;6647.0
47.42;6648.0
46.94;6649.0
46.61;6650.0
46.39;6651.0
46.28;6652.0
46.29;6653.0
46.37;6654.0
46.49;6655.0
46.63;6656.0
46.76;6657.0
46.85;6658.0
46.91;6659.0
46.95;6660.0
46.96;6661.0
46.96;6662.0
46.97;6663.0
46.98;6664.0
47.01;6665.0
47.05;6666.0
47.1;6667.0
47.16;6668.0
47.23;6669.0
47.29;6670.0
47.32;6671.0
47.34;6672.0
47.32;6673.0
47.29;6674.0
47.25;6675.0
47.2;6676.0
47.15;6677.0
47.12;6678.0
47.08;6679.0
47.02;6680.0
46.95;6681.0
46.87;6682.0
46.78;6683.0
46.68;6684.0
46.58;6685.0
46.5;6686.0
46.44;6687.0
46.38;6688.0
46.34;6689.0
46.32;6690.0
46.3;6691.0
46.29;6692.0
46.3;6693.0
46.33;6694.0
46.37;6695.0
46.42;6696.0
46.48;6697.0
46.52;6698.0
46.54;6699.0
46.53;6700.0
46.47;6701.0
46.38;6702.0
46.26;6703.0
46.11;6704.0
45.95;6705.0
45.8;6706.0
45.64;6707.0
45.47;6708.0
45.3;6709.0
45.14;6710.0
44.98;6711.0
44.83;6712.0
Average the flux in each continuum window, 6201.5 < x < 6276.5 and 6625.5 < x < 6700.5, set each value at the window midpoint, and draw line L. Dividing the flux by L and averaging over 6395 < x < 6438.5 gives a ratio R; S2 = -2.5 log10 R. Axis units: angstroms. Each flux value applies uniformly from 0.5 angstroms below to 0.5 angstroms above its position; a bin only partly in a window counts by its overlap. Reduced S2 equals 0.04 mag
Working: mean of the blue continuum 48.4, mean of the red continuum 47.7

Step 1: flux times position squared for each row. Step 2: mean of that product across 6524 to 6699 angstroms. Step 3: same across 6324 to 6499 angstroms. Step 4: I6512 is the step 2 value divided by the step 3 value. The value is 1.07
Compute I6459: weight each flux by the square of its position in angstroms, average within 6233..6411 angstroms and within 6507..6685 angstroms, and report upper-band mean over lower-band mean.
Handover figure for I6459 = 1.09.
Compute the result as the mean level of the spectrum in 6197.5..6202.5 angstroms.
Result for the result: 44.3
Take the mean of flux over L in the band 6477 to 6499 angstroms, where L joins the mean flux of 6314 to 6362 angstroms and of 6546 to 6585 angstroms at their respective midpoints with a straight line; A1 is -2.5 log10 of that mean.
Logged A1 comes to -0.02 mag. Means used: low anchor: 49.3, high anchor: 50.5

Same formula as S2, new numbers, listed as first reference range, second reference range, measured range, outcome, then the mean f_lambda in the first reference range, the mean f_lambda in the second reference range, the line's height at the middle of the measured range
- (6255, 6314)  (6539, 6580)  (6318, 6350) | 0.02 mag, 49.8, 50.6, 50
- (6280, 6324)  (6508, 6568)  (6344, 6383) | 0.04 mag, 50.2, 50.5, 50.3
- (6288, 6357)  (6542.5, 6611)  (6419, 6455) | 0.07 mag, 49.8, 50.1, 49.9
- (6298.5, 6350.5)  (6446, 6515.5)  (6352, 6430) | 0.05 mag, 50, 50.9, 50.4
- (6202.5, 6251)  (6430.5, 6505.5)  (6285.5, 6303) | -0.02 mag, 48.2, 49.8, 48.7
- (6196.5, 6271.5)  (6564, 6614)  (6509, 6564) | -0.02 mag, 48.1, 49.8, 49.5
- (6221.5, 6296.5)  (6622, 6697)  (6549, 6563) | -0.06 mag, 48.9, 47.9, 48.1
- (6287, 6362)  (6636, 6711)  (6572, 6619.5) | -0.04 mag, 49.8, 47.2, 47.8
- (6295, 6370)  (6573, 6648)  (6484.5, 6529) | -0.03 mag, 49.8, 49.5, 49.6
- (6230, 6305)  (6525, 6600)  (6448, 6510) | -0.02 mag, 49.4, 50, 49.8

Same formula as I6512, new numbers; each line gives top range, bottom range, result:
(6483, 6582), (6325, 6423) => 1.09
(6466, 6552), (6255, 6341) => 1.09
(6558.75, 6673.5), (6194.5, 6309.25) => 1.13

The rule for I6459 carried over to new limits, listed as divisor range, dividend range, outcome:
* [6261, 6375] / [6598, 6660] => 1.09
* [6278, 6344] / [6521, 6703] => 1.08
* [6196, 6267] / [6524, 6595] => 1.16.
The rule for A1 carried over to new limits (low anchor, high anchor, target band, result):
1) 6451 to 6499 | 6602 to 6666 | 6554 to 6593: -0.011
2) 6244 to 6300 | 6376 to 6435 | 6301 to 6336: -0.044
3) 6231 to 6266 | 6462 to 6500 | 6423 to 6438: 0.136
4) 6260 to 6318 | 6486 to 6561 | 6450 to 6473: -0.012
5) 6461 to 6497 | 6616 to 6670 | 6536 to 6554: -0.011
